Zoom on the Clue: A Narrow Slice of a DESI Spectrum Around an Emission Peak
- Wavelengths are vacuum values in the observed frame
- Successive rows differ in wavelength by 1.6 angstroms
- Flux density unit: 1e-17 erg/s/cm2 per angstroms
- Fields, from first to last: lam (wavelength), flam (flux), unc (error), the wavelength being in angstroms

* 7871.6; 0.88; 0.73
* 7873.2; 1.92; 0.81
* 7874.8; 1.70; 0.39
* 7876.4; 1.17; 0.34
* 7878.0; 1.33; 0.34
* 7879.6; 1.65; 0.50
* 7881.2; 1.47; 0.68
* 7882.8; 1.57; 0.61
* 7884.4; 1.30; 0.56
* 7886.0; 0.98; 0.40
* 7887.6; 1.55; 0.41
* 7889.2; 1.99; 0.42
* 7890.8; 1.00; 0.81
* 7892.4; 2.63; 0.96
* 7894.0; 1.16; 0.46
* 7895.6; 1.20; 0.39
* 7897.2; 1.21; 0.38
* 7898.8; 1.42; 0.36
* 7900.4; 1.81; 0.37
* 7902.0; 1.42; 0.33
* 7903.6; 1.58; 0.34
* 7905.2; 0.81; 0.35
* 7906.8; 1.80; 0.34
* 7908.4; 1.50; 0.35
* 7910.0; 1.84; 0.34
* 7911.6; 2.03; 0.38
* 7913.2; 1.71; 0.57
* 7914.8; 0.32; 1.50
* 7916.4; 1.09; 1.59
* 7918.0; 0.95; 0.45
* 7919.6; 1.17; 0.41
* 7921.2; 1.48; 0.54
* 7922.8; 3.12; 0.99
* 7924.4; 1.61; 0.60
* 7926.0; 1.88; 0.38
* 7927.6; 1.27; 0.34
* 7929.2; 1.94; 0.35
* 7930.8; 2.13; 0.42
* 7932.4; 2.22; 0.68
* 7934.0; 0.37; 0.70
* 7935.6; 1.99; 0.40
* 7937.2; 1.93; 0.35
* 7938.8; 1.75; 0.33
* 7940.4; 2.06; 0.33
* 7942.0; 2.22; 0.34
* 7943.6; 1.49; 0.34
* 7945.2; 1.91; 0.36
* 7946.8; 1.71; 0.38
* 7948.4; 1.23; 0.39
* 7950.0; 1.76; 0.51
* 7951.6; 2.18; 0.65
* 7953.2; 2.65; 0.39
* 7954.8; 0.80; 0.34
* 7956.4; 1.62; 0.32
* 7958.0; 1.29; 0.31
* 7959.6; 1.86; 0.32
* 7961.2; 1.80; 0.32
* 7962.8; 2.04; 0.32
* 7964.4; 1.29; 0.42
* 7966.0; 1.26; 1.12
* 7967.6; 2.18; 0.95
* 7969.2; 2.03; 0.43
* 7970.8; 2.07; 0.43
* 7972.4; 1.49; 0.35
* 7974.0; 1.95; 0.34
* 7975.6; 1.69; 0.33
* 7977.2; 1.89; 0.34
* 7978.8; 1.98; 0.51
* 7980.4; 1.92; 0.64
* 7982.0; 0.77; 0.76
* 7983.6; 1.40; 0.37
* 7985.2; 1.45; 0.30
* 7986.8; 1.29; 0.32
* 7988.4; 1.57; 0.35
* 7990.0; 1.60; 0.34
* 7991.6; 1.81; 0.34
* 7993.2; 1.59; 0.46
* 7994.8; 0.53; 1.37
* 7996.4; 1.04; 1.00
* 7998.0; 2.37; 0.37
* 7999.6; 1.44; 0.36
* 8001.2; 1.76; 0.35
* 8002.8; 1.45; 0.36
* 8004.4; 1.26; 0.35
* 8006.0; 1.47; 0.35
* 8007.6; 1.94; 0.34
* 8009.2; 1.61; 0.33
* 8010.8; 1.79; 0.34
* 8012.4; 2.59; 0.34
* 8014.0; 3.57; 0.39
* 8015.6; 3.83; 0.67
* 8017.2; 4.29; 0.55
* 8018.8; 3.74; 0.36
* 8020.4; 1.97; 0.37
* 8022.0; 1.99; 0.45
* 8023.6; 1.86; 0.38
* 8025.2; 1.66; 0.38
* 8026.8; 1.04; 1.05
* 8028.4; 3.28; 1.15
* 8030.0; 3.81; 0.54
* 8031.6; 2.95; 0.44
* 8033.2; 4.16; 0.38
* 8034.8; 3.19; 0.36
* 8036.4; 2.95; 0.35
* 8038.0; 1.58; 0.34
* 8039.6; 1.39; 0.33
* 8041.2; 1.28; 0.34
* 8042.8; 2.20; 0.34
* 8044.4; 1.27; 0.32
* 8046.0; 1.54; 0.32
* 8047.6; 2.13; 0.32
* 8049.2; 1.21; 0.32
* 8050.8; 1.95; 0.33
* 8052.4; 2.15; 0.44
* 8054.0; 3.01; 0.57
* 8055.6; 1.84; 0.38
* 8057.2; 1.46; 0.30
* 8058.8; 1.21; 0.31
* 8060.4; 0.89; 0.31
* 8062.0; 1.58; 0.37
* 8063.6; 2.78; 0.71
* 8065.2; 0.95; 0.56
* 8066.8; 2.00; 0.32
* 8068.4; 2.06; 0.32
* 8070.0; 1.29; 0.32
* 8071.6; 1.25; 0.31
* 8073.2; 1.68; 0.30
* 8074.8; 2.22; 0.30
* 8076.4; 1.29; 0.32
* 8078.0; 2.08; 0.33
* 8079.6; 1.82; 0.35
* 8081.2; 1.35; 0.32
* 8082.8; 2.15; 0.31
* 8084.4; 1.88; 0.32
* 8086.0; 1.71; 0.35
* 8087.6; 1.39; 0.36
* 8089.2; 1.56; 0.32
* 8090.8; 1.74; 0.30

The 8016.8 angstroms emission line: [S II]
